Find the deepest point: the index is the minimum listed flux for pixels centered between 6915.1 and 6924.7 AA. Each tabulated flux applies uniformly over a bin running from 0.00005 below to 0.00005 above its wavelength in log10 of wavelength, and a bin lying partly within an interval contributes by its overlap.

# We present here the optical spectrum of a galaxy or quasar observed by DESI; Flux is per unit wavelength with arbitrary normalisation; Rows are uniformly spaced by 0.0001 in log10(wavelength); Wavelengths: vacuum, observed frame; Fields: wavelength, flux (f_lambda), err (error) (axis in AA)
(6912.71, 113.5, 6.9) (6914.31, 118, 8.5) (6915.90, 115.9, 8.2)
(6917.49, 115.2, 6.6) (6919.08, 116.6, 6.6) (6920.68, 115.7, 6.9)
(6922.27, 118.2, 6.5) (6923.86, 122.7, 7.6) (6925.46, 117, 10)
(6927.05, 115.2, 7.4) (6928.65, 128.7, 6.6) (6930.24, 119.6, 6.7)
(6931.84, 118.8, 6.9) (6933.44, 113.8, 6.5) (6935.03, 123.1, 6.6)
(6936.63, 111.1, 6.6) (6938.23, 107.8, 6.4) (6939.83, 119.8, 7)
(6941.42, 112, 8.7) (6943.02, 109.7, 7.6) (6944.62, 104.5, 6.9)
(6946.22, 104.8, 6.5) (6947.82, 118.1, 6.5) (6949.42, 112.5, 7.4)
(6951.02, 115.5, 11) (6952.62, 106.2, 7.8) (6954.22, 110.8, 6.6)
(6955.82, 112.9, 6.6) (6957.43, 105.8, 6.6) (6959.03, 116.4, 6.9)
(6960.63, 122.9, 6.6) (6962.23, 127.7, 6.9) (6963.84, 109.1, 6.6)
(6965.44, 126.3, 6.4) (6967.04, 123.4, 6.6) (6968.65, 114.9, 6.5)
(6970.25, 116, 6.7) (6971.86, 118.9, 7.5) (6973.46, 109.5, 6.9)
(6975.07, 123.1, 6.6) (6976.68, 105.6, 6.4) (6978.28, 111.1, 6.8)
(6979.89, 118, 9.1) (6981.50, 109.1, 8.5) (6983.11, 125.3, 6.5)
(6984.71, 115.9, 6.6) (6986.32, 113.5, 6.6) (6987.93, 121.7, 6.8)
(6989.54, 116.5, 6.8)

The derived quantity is 115.2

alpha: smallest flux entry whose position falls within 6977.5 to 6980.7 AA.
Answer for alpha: 111.1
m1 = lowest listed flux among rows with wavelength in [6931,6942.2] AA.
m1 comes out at 107.8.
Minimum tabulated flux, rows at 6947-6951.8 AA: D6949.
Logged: 112.5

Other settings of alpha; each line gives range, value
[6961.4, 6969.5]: 109.1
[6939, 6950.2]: 104.5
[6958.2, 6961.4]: 116.4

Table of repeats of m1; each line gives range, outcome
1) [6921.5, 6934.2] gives 113.8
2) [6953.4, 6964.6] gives 105.8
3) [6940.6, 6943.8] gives 109.7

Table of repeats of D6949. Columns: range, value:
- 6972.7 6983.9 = 105.6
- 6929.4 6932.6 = 118.8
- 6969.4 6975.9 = 109.5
